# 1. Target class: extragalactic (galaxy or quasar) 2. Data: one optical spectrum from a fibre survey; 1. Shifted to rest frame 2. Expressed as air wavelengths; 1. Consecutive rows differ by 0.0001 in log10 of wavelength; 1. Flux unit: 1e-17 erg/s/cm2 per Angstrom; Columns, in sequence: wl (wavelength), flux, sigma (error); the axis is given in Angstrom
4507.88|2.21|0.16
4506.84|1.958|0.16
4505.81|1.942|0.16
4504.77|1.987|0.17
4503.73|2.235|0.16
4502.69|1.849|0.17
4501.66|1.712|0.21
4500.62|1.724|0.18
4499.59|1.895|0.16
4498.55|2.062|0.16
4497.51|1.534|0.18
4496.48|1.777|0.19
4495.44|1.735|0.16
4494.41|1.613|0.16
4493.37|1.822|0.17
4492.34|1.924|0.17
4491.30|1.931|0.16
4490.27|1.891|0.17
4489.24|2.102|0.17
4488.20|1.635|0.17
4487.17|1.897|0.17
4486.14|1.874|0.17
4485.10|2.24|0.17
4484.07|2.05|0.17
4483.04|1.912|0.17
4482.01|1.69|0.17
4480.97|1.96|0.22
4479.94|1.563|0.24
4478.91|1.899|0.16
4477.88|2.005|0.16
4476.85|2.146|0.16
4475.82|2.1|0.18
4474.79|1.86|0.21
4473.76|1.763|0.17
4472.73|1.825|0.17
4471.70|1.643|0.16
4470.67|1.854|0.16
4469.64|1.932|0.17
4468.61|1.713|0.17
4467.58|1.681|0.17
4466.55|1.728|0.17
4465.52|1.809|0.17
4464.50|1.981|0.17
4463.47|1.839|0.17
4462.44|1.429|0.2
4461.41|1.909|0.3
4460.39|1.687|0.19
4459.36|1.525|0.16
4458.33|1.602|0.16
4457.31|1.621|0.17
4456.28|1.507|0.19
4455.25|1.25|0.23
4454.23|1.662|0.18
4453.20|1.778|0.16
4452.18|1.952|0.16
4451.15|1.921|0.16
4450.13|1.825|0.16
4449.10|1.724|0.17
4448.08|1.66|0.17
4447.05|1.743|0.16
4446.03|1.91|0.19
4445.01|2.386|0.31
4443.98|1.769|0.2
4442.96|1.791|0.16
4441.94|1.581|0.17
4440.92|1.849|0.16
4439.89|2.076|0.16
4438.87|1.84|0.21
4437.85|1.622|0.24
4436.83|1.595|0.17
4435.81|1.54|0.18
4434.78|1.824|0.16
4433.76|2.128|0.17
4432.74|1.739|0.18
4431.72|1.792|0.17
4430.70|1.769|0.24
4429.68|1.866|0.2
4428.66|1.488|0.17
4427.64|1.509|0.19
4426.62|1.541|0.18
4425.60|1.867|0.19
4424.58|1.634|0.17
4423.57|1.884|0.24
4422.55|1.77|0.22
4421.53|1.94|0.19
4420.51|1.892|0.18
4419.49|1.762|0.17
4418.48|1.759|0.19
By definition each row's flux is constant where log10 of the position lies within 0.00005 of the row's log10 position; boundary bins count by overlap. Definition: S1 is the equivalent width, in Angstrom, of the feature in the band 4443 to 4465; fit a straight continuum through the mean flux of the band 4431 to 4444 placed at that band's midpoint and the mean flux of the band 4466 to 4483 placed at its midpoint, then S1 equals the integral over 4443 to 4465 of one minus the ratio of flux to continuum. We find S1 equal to 0.7 Angstrom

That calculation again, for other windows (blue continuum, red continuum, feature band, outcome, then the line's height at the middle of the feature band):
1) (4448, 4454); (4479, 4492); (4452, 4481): 1.4 Angstrom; 1.85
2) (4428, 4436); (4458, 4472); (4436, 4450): -0.4 Angstrom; 1.76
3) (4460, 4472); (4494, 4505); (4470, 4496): -1.1 Angstrom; 1.8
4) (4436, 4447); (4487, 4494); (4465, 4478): 0.1 Angstrom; 1.86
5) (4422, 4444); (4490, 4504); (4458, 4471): 0.3 Angstrom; 1.79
